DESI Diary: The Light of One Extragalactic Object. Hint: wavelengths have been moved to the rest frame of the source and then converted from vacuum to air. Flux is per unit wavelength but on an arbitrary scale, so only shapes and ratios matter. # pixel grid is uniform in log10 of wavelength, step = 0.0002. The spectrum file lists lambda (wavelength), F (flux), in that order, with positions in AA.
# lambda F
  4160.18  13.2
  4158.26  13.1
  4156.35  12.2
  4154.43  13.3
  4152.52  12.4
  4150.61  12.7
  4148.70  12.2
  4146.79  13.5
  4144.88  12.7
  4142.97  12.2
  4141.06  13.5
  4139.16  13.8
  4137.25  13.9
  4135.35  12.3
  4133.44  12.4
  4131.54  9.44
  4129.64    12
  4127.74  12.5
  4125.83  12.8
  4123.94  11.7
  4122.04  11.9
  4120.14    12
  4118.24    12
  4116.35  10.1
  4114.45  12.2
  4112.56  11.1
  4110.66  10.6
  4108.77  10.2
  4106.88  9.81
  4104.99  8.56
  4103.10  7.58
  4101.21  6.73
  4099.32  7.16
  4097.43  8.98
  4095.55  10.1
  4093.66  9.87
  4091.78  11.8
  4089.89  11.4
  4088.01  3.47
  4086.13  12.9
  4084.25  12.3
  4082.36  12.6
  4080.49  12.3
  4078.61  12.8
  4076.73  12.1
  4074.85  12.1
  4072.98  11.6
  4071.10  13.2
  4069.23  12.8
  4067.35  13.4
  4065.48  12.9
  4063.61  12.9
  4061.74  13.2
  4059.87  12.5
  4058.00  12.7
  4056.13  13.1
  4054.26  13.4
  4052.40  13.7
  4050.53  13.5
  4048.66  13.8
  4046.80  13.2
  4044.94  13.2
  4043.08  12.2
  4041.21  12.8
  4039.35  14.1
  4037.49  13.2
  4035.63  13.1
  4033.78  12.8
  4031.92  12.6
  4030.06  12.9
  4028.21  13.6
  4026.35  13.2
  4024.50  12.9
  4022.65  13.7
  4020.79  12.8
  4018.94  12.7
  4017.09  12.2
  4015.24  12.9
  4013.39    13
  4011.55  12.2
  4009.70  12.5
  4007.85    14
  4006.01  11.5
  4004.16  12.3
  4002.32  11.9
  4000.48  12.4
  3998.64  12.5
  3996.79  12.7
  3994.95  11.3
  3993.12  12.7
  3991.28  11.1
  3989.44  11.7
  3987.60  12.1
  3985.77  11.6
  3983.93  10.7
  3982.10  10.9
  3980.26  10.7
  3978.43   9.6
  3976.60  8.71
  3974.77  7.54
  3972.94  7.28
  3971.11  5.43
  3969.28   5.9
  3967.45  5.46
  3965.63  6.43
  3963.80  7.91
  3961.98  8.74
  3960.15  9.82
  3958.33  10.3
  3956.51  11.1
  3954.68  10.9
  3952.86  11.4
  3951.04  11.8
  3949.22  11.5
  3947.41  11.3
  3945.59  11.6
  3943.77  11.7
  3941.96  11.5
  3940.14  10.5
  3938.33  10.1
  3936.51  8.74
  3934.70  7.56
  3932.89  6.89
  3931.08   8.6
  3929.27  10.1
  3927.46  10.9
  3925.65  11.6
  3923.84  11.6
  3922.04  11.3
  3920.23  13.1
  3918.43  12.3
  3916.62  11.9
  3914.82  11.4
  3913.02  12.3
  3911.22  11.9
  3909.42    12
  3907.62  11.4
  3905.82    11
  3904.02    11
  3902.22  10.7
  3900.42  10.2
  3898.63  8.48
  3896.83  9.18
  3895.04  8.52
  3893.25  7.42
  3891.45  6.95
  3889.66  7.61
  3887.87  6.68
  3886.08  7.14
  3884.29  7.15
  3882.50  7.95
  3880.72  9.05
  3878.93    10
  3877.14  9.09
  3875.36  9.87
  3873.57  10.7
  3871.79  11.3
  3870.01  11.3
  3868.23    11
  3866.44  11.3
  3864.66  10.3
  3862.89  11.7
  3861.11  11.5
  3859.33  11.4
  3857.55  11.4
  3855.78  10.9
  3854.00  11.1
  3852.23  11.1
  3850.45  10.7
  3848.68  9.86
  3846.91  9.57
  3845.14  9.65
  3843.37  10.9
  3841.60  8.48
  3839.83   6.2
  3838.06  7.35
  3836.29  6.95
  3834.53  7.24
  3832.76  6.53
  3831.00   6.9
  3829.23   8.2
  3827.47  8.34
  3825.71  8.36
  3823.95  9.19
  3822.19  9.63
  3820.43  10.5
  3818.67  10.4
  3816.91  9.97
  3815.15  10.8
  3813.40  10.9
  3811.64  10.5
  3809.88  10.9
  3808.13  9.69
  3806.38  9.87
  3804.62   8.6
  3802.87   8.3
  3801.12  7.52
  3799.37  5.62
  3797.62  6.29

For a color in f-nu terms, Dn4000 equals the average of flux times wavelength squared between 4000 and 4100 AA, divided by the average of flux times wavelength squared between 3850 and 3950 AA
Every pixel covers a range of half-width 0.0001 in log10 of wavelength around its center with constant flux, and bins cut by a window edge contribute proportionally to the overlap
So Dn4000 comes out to 1.3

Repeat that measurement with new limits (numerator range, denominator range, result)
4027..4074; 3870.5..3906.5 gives 1.57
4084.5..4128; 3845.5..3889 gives 1.15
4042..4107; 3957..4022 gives 1.13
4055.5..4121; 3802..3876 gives 1.29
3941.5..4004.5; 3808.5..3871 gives 1.13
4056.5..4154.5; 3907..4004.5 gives 1.19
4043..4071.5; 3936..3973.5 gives 1.45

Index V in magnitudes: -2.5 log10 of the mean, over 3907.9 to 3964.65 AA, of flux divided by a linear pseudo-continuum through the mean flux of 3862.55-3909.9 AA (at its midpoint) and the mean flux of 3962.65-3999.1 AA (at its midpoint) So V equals -0.13 mag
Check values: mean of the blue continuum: 9.55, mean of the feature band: 10.7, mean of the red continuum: 9.58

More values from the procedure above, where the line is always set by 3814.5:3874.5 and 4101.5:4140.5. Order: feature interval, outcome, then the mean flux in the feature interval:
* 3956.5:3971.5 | 0.313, 7.79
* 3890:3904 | 0.133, 8.87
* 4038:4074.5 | -0.193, 13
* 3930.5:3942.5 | 0.133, 9.07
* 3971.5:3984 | 0.155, 9.09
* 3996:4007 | -0.153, 12.2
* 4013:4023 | -0.195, 12.8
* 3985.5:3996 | -0.119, 11.8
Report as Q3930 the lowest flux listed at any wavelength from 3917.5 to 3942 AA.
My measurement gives 6.89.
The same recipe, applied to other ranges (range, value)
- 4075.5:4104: 3.47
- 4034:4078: 11.6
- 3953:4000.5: 5.43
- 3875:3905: 6.68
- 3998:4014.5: 11.5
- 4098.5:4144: 6.73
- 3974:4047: 7.54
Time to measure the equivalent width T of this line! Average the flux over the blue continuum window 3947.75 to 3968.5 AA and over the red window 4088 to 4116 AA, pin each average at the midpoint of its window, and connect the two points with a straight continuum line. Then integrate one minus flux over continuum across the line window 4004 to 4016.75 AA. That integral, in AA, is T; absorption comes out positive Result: -4.1 AA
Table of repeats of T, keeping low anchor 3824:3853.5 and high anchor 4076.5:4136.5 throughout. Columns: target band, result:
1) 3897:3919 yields -4.8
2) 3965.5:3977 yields 3.6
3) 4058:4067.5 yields -2.3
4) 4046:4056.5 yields -3.2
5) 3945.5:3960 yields -2.5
